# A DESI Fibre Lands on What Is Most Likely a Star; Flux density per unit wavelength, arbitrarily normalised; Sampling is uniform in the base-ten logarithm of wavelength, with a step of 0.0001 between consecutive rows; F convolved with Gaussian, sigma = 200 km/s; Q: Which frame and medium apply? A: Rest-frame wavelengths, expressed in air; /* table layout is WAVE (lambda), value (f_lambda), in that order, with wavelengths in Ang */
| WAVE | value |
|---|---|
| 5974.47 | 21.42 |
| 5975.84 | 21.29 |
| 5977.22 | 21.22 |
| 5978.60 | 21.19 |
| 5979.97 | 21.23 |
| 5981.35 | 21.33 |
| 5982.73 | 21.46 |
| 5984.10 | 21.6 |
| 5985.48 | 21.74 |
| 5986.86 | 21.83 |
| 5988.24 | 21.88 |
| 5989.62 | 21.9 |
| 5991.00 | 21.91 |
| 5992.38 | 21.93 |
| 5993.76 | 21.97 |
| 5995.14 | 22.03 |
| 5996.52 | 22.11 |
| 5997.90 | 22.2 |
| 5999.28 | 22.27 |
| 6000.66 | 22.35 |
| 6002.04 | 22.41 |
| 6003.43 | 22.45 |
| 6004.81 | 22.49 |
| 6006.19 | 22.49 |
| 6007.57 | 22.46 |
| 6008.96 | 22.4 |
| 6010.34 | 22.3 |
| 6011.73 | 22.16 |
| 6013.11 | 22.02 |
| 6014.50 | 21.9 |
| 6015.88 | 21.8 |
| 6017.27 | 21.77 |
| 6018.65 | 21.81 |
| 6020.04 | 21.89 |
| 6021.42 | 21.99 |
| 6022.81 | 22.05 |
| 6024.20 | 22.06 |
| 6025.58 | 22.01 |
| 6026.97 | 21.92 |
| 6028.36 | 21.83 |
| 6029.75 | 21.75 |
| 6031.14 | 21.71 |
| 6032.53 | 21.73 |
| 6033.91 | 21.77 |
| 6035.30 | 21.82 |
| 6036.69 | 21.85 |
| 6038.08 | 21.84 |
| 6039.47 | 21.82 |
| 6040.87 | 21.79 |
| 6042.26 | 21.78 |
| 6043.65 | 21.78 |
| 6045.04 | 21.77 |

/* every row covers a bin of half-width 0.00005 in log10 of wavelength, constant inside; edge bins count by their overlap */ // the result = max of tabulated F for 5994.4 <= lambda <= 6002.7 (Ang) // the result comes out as 22.41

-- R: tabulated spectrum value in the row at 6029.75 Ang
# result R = 21.75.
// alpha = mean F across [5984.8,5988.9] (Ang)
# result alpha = 21.8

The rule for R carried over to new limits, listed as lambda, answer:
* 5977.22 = 21.22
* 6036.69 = 21.85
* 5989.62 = 21.9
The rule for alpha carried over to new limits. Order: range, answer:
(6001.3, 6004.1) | 22.4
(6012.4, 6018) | 21.9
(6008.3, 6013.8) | 22.2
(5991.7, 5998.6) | 22.1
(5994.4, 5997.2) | 22.1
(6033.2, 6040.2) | 21.8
